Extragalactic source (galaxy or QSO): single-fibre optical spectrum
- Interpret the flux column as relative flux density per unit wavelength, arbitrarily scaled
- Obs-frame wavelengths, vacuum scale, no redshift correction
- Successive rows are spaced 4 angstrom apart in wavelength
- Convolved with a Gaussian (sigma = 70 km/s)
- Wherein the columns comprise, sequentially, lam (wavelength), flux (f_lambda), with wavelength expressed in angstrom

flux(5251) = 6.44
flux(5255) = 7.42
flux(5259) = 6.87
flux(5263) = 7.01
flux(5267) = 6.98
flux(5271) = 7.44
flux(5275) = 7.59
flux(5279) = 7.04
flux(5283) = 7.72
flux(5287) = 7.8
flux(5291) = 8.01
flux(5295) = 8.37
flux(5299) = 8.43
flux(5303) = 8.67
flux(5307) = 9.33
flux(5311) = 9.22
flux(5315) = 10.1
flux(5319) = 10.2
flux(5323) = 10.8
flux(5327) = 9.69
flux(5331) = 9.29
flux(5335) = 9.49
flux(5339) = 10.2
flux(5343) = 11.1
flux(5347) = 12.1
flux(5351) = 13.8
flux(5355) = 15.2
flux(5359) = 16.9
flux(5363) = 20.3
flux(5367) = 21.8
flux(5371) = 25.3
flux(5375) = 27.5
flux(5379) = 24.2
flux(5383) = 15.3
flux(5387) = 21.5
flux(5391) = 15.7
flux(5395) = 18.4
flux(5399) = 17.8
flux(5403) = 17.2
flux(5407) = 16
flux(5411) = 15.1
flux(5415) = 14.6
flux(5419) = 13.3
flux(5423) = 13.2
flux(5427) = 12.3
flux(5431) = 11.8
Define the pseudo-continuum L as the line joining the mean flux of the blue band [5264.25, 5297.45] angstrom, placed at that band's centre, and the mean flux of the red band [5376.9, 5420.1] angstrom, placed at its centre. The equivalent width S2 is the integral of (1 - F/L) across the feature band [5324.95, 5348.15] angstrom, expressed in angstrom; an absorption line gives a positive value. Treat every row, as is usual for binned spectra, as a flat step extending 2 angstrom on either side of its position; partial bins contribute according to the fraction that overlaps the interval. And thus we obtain 3.7 angstrom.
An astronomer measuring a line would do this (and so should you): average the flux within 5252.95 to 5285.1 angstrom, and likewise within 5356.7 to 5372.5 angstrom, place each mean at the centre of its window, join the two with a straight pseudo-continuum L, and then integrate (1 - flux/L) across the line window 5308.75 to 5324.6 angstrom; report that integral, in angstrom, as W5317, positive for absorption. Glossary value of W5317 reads 4.50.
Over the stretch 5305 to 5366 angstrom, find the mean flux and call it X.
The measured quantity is 12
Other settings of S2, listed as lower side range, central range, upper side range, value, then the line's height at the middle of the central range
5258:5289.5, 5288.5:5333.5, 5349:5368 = 9.22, 11.7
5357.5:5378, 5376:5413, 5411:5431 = -0.39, 18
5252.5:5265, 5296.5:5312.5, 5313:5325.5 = 1.11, 9.54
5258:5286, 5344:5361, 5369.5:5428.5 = -0.38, 14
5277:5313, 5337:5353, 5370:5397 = 3.82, 15.5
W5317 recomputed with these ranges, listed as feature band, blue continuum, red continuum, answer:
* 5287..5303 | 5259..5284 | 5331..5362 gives 1.2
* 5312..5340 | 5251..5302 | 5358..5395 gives 8.2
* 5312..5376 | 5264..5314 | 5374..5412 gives -1.0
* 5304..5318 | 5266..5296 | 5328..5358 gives 0.1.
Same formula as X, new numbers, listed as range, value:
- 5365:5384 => 23.2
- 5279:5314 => 8.41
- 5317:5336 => 9.92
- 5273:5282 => 7.36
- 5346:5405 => 19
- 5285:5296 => 8.03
